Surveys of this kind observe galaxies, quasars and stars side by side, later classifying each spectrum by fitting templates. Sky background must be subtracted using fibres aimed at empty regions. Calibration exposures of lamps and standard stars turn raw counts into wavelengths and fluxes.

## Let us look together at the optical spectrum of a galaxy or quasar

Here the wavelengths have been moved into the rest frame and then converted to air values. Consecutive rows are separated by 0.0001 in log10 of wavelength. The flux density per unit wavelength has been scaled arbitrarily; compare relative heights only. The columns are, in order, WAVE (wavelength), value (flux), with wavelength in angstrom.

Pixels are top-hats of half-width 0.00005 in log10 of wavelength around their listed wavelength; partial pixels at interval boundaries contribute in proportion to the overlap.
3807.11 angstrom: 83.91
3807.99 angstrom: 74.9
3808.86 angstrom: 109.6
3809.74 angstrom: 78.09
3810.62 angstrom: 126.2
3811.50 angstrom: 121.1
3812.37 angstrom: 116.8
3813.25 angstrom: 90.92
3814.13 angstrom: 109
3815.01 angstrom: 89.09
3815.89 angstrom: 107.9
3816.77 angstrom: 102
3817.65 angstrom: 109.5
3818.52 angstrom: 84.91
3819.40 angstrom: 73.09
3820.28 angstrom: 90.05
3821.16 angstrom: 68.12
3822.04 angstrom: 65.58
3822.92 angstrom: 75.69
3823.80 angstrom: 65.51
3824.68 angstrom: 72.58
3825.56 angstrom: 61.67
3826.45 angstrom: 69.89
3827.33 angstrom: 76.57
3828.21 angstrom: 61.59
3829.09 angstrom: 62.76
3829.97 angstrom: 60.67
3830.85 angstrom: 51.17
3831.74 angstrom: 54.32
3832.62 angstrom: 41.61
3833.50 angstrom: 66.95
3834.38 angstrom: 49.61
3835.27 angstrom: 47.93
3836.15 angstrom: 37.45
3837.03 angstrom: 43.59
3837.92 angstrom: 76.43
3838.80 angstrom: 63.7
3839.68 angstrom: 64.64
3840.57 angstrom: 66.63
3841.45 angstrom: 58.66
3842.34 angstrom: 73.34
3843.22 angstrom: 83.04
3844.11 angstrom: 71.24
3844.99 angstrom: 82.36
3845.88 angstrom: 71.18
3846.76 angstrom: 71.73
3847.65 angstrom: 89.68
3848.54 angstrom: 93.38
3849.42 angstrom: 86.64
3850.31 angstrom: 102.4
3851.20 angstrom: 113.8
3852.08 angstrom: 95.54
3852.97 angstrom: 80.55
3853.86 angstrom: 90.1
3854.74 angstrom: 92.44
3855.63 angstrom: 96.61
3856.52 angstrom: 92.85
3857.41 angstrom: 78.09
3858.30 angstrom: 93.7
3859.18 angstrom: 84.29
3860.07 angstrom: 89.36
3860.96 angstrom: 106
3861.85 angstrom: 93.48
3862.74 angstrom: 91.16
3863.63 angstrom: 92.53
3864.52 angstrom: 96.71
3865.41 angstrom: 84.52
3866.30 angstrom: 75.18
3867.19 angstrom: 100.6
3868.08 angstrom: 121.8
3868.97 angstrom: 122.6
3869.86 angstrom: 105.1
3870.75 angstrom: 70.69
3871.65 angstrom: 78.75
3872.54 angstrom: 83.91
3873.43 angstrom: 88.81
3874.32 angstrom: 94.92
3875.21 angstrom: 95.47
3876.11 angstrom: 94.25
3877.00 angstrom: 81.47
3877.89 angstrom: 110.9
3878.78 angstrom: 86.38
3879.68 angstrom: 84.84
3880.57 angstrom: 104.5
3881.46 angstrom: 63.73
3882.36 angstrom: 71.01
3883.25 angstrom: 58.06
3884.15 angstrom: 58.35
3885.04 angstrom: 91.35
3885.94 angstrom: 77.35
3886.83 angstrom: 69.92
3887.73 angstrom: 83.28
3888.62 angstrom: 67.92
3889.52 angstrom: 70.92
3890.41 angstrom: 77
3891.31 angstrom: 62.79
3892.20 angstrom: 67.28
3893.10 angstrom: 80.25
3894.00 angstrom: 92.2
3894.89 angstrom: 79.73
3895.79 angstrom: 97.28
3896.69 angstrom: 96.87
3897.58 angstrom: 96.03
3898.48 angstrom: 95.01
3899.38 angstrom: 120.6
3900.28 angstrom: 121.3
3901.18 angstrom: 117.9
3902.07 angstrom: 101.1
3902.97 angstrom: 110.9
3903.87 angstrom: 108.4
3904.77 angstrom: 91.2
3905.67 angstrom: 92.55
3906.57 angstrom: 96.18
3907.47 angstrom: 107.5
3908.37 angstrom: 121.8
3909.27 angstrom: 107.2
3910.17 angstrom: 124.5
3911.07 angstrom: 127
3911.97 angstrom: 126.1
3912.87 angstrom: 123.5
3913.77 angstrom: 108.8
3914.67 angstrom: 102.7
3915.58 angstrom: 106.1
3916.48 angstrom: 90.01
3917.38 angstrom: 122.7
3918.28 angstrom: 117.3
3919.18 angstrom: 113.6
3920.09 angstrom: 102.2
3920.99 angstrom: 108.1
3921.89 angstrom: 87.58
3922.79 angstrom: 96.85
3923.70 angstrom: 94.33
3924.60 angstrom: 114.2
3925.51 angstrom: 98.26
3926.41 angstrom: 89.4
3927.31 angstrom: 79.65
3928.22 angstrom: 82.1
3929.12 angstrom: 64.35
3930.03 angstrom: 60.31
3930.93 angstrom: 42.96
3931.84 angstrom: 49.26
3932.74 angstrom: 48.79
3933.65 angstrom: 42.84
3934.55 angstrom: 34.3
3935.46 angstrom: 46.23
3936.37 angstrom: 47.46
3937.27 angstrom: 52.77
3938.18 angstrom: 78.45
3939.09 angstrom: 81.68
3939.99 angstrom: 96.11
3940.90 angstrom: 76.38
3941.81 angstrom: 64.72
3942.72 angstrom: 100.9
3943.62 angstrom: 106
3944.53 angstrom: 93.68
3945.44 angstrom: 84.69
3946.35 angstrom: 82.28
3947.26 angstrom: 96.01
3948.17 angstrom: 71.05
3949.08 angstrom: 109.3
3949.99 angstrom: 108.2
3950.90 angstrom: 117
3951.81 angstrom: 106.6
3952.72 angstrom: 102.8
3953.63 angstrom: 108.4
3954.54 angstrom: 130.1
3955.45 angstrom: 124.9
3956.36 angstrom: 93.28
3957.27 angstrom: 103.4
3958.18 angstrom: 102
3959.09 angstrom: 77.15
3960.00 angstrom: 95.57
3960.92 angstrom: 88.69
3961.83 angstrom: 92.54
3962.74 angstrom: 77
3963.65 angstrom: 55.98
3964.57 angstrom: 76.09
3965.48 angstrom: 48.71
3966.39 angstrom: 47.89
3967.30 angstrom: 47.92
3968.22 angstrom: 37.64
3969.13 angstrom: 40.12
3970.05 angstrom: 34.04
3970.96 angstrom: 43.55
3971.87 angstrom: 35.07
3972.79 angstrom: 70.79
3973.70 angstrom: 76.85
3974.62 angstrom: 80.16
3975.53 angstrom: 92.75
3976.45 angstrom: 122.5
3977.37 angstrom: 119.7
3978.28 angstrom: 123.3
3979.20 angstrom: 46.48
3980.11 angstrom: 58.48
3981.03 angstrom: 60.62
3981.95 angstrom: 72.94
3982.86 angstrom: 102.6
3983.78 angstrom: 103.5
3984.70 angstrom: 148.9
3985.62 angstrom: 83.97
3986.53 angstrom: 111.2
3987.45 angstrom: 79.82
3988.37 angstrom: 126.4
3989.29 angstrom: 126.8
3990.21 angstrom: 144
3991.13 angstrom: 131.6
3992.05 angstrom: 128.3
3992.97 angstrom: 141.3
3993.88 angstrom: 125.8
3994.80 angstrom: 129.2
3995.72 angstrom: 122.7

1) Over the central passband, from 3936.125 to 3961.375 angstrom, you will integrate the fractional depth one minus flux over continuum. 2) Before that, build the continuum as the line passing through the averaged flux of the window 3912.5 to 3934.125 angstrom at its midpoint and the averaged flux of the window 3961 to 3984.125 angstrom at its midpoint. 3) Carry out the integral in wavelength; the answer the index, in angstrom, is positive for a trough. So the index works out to -4.4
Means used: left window 89.2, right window 70.9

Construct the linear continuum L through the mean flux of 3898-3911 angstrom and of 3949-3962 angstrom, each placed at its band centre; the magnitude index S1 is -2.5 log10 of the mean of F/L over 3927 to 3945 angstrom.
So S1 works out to 0.490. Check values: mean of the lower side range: 109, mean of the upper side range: 104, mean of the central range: 67.4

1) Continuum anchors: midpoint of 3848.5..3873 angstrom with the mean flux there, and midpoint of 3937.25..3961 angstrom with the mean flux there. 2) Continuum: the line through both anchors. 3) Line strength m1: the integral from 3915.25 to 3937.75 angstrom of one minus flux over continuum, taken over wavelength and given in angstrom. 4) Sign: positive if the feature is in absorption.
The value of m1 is 3.6 angstrom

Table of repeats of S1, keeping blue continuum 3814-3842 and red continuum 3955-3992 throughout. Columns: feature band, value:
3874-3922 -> -0.23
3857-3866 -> -0.24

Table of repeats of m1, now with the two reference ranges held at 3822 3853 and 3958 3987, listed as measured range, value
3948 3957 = -3.8 angstrom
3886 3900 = -2.2 angstrom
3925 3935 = 1.5 angstrom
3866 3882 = -4.6 angstrom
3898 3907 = -4.0 angstrom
